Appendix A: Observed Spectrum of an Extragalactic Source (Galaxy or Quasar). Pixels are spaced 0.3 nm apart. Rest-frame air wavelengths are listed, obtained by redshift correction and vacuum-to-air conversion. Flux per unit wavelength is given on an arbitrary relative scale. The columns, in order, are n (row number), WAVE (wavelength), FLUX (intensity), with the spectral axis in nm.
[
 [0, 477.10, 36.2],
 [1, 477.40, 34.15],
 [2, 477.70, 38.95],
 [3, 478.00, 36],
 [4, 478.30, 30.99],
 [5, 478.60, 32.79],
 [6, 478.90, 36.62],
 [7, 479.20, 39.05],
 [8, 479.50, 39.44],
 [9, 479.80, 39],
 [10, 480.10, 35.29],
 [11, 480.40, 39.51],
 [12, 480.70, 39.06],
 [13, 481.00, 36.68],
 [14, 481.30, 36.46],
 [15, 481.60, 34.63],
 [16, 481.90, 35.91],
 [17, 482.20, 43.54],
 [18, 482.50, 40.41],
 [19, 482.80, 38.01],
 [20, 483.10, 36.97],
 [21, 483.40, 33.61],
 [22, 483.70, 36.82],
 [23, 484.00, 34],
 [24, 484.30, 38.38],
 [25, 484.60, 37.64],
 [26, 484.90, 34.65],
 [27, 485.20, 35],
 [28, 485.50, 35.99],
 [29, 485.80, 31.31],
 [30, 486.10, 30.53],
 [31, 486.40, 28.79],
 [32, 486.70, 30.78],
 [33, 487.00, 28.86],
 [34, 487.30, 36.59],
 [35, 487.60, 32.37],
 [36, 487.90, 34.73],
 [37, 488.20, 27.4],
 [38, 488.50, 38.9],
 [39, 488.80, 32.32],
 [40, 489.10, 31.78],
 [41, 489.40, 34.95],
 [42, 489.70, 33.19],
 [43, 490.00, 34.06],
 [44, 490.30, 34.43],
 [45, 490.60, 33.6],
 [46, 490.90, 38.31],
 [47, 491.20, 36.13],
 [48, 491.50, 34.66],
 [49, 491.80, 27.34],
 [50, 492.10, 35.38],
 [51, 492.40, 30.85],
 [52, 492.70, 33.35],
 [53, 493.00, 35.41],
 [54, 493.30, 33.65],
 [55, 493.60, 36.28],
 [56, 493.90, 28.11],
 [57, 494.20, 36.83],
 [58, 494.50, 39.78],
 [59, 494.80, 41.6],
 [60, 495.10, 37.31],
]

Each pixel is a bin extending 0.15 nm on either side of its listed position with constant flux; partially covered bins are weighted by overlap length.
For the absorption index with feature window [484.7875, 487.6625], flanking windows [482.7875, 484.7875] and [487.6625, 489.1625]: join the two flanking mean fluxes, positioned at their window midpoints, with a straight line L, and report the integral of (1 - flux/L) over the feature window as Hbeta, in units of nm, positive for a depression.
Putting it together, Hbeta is 0.18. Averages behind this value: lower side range 36.4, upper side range 33.1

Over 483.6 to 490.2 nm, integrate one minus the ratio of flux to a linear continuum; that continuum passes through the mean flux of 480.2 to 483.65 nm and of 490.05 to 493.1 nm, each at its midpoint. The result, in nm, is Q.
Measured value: 0.40 nm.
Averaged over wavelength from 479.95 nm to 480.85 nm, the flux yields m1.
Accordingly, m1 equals 38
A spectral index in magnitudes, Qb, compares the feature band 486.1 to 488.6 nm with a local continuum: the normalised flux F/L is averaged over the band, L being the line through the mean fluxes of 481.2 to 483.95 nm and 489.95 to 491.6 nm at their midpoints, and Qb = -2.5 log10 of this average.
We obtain 0.13 mag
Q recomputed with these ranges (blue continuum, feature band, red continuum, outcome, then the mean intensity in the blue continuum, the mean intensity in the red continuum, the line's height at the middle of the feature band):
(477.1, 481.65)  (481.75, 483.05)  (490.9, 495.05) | -0.111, 36.6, 34.8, 36.2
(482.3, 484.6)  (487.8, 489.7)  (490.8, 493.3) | 0.096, 37.1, 33.8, 35.1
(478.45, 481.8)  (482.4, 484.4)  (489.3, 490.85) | -0.031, 37.1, 34.3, 36.2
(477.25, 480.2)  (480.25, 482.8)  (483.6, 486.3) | -0.192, 36.2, 34.8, 35.6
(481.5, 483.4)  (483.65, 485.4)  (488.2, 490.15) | 0.029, 38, 33.7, 36.6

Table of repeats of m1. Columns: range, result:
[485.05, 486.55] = 32.3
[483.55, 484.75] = 36.7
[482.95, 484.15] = 35.4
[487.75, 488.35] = 31.1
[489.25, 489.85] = 34.1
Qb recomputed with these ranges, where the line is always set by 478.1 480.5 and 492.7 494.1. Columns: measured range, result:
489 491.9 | 0.004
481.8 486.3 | -0.018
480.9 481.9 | 0.005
